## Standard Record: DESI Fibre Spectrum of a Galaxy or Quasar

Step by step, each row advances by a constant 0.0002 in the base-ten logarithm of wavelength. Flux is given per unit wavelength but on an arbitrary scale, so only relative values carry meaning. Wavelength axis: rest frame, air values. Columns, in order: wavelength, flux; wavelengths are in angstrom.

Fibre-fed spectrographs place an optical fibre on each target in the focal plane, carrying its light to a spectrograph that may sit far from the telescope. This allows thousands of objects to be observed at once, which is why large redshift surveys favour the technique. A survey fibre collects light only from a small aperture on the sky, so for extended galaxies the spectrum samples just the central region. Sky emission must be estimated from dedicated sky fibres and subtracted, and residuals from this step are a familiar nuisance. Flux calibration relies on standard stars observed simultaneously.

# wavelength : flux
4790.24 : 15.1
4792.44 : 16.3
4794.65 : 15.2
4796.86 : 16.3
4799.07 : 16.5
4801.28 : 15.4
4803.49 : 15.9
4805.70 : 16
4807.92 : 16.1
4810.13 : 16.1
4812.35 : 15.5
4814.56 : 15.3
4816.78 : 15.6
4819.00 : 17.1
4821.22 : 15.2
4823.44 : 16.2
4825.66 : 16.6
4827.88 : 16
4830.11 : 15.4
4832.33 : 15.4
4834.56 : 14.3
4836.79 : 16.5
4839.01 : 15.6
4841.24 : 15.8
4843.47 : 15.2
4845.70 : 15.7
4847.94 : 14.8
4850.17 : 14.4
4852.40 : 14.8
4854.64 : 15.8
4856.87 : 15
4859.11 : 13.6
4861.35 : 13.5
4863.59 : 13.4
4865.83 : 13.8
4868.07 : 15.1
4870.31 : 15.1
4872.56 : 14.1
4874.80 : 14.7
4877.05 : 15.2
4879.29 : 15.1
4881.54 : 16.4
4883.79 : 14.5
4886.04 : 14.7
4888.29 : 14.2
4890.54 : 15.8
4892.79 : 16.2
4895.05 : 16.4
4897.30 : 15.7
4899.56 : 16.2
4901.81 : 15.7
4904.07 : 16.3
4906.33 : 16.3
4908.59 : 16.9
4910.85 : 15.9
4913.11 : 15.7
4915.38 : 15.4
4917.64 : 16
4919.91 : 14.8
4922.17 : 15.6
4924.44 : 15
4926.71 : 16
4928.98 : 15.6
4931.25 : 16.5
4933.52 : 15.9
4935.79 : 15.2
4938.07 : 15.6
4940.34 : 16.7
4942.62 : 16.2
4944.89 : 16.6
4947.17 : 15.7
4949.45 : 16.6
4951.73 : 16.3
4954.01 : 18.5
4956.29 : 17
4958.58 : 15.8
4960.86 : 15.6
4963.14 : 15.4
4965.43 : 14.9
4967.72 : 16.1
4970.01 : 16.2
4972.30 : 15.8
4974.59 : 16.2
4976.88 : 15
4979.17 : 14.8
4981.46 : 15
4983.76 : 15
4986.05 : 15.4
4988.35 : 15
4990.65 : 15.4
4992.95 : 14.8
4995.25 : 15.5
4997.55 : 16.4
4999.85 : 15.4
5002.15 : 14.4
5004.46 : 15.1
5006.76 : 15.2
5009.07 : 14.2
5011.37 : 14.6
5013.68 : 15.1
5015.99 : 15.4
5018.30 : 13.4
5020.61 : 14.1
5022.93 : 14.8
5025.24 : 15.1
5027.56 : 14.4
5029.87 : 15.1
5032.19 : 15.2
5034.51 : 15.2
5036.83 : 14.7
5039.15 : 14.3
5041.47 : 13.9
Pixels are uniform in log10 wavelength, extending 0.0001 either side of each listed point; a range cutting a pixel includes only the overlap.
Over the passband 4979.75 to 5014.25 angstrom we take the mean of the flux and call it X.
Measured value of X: 15.1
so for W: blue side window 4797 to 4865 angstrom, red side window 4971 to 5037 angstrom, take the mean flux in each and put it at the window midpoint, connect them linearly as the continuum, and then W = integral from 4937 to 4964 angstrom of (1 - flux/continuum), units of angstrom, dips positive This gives -2.12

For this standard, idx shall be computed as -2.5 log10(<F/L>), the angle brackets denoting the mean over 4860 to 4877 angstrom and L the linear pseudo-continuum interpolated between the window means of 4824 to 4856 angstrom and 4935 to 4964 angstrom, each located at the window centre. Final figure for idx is 0.10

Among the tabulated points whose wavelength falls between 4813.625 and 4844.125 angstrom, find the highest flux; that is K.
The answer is 17.1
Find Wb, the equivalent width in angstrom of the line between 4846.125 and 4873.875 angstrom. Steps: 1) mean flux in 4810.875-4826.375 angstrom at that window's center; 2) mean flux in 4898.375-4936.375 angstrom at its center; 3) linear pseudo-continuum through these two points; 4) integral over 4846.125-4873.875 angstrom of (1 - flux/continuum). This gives 2.4 angstrom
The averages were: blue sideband 15.9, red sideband 15.8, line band 14.5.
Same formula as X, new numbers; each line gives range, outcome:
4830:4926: 15.3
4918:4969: 16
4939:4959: 16.6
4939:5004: 15.8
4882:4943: 15.7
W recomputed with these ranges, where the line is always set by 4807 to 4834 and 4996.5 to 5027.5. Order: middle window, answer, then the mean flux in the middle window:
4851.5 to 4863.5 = 0.9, 14.4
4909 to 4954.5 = -2.1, 16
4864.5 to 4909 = 0.3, 15.4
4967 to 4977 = -0.6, 15.9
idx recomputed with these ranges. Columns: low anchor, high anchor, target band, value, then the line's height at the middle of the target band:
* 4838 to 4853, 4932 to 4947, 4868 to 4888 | 0.04 mag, 15.5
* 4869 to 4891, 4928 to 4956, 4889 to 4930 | -0.02 mag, 15.6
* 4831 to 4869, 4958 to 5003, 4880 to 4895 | -0.02 mag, 15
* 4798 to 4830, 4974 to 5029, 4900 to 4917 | -0.04 mag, 15.5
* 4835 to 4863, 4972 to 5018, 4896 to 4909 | -0.08 mag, 15.1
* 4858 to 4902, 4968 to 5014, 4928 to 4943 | -0.06 mag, 15.1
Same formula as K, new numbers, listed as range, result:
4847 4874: 15.8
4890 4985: 18.5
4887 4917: 16.9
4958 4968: 16.1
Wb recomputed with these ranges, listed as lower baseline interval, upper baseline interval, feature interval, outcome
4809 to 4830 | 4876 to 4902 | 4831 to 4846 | 0.3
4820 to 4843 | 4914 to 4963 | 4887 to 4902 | 0.1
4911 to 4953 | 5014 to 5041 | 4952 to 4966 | -0.7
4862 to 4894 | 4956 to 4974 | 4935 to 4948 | -0.4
